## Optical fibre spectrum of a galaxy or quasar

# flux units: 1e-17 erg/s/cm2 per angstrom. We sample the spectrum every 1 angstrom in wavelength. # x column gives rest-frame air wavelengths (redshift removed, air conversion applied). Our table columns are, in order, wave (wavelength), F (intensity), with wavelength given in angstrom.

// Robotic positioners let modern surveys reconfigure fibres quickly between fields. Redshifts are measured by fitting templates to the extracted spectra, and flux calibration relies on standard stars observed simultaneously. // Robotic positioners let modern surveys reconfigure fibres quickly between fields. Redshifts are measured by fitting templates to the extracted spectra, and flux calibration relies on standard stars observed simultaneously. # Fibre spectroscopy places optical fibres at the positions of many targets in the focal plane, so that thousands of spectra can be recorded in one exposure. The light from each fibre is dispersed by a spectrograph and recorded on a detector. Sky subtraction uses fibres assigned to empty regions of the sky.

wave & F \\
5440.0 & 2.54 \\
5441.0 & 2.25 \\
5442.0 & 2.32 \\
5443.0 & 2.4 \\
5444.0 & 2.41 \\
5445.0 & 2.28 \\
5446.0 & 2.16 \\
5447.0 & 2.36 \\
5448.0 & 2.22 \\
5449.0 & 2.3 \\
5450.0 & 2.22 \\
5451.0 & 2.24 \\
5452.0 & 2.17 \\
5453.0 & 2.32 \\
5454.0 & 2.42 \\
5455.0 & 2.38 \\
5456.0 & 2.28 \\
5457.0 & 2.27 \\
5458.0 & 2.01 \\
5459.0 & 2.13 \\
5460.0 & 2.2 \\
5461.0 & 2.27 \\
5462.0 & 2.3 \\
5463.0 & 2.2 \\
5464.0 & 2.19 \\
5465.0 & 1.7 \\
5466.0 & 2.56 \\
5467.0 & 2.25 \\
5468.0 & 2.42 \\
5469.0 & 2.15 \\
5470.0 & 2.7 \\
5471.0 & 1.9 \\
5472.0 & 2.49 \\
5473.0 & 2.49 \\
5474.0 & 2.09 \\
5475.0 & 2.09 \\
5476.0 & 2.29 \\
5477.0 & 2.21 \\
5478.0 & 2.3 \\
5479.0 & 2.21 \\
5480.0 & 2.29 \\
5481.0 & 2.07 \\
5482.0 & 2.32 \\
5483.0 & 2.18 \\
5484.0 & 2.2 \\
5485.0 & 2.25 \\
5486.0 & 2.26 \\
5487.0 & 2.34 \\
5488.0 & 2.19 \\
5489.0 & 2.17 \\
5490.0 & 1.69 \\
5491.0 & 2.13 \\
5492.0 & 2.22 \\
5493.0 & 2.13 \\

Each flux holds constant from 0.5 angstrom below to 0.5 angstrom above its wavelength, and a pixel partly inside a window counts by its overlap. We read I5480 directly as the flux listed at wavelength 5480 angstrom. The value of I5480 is 2.29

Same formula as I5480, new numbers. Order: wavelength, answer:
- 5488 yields 2.19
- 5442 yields 2.32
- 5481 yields 2.07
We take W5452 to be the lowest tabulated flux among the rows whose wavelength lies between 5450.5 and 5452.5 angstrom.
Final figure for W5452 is 2.17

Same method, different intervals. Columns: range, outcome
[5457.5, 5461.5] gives 2.01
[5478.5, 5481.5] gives 2.07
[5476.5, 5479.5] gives 2.21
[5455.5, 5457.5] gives 2.27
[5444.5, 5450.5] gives 2.16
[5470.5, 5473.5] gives 1.9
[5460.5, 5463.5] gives 2.2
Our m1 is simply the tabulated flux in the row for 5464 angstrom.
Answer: 2.19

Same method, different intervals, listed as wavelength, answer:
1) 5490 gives 1.69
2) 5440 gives 2.54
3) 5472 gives 2.49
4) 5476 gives 2.29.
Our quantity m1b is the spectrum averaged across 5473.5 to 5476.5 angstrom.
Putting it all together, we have 2.16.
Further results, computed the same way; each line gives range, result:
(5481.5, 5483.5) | 2.25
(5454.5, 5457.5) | 2.31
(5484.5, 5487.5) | 2.28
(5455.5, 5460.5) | 2.18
